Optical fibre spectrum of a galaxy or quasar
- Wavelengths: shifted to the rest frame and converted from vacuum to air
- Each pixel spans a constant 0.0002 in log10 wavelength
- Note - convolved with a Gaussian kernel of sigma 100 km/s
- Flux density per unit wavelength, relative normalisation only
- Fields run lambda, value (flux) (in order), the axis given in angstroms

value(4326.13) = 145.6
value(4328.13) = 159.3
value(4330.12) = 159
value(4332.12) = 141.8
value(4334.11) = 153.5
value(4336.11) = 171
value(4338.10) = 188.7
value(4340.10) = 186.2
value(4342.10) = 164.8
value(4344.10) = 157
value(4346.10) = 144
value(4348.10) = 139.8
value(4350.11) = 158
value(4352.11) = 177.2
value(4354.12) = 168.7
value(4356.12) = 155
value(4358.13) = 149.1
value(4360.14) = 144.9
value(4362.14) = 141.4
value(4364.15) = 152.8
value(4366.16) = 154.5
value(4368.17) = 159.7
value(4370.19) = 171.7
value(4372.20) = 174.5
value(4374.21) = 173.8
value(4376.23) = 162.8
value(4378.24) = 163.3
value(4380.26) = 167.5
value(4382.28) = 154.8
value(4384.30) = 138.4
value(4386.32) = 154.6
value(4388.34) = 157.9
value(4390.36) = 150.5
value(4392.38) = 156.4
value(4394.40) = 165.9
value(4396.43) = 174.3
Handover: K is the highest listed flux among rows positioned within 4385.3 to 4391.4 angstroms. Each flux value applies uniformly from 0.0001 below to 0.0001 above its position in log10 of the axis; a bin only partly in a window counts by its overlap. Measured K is 157.9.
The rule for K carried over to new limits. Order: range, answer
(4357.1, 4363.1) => 149.1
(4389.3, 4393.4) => 156.4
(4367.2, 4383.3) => 174.5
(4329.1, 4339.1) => 188.7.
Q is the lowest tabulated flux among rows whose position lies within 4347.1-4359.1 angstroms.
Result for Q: 139.8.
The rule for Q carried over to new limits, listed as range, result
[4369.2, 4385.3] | 138.4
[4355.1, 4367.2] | 141.4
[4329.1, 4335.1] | 141.8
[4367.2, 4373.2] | 159.7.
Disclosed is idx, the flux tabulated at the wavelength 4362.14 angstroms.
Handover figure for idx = 141.4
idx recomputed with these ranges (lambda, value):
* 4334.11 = 153.5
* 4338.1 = 188.7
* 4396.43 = 174.3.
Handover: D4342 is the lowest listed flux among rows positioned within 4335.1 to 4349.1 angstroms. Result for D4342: 139.8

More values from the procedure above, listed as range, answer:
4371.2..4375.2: 173.8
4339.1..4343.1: 164.8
